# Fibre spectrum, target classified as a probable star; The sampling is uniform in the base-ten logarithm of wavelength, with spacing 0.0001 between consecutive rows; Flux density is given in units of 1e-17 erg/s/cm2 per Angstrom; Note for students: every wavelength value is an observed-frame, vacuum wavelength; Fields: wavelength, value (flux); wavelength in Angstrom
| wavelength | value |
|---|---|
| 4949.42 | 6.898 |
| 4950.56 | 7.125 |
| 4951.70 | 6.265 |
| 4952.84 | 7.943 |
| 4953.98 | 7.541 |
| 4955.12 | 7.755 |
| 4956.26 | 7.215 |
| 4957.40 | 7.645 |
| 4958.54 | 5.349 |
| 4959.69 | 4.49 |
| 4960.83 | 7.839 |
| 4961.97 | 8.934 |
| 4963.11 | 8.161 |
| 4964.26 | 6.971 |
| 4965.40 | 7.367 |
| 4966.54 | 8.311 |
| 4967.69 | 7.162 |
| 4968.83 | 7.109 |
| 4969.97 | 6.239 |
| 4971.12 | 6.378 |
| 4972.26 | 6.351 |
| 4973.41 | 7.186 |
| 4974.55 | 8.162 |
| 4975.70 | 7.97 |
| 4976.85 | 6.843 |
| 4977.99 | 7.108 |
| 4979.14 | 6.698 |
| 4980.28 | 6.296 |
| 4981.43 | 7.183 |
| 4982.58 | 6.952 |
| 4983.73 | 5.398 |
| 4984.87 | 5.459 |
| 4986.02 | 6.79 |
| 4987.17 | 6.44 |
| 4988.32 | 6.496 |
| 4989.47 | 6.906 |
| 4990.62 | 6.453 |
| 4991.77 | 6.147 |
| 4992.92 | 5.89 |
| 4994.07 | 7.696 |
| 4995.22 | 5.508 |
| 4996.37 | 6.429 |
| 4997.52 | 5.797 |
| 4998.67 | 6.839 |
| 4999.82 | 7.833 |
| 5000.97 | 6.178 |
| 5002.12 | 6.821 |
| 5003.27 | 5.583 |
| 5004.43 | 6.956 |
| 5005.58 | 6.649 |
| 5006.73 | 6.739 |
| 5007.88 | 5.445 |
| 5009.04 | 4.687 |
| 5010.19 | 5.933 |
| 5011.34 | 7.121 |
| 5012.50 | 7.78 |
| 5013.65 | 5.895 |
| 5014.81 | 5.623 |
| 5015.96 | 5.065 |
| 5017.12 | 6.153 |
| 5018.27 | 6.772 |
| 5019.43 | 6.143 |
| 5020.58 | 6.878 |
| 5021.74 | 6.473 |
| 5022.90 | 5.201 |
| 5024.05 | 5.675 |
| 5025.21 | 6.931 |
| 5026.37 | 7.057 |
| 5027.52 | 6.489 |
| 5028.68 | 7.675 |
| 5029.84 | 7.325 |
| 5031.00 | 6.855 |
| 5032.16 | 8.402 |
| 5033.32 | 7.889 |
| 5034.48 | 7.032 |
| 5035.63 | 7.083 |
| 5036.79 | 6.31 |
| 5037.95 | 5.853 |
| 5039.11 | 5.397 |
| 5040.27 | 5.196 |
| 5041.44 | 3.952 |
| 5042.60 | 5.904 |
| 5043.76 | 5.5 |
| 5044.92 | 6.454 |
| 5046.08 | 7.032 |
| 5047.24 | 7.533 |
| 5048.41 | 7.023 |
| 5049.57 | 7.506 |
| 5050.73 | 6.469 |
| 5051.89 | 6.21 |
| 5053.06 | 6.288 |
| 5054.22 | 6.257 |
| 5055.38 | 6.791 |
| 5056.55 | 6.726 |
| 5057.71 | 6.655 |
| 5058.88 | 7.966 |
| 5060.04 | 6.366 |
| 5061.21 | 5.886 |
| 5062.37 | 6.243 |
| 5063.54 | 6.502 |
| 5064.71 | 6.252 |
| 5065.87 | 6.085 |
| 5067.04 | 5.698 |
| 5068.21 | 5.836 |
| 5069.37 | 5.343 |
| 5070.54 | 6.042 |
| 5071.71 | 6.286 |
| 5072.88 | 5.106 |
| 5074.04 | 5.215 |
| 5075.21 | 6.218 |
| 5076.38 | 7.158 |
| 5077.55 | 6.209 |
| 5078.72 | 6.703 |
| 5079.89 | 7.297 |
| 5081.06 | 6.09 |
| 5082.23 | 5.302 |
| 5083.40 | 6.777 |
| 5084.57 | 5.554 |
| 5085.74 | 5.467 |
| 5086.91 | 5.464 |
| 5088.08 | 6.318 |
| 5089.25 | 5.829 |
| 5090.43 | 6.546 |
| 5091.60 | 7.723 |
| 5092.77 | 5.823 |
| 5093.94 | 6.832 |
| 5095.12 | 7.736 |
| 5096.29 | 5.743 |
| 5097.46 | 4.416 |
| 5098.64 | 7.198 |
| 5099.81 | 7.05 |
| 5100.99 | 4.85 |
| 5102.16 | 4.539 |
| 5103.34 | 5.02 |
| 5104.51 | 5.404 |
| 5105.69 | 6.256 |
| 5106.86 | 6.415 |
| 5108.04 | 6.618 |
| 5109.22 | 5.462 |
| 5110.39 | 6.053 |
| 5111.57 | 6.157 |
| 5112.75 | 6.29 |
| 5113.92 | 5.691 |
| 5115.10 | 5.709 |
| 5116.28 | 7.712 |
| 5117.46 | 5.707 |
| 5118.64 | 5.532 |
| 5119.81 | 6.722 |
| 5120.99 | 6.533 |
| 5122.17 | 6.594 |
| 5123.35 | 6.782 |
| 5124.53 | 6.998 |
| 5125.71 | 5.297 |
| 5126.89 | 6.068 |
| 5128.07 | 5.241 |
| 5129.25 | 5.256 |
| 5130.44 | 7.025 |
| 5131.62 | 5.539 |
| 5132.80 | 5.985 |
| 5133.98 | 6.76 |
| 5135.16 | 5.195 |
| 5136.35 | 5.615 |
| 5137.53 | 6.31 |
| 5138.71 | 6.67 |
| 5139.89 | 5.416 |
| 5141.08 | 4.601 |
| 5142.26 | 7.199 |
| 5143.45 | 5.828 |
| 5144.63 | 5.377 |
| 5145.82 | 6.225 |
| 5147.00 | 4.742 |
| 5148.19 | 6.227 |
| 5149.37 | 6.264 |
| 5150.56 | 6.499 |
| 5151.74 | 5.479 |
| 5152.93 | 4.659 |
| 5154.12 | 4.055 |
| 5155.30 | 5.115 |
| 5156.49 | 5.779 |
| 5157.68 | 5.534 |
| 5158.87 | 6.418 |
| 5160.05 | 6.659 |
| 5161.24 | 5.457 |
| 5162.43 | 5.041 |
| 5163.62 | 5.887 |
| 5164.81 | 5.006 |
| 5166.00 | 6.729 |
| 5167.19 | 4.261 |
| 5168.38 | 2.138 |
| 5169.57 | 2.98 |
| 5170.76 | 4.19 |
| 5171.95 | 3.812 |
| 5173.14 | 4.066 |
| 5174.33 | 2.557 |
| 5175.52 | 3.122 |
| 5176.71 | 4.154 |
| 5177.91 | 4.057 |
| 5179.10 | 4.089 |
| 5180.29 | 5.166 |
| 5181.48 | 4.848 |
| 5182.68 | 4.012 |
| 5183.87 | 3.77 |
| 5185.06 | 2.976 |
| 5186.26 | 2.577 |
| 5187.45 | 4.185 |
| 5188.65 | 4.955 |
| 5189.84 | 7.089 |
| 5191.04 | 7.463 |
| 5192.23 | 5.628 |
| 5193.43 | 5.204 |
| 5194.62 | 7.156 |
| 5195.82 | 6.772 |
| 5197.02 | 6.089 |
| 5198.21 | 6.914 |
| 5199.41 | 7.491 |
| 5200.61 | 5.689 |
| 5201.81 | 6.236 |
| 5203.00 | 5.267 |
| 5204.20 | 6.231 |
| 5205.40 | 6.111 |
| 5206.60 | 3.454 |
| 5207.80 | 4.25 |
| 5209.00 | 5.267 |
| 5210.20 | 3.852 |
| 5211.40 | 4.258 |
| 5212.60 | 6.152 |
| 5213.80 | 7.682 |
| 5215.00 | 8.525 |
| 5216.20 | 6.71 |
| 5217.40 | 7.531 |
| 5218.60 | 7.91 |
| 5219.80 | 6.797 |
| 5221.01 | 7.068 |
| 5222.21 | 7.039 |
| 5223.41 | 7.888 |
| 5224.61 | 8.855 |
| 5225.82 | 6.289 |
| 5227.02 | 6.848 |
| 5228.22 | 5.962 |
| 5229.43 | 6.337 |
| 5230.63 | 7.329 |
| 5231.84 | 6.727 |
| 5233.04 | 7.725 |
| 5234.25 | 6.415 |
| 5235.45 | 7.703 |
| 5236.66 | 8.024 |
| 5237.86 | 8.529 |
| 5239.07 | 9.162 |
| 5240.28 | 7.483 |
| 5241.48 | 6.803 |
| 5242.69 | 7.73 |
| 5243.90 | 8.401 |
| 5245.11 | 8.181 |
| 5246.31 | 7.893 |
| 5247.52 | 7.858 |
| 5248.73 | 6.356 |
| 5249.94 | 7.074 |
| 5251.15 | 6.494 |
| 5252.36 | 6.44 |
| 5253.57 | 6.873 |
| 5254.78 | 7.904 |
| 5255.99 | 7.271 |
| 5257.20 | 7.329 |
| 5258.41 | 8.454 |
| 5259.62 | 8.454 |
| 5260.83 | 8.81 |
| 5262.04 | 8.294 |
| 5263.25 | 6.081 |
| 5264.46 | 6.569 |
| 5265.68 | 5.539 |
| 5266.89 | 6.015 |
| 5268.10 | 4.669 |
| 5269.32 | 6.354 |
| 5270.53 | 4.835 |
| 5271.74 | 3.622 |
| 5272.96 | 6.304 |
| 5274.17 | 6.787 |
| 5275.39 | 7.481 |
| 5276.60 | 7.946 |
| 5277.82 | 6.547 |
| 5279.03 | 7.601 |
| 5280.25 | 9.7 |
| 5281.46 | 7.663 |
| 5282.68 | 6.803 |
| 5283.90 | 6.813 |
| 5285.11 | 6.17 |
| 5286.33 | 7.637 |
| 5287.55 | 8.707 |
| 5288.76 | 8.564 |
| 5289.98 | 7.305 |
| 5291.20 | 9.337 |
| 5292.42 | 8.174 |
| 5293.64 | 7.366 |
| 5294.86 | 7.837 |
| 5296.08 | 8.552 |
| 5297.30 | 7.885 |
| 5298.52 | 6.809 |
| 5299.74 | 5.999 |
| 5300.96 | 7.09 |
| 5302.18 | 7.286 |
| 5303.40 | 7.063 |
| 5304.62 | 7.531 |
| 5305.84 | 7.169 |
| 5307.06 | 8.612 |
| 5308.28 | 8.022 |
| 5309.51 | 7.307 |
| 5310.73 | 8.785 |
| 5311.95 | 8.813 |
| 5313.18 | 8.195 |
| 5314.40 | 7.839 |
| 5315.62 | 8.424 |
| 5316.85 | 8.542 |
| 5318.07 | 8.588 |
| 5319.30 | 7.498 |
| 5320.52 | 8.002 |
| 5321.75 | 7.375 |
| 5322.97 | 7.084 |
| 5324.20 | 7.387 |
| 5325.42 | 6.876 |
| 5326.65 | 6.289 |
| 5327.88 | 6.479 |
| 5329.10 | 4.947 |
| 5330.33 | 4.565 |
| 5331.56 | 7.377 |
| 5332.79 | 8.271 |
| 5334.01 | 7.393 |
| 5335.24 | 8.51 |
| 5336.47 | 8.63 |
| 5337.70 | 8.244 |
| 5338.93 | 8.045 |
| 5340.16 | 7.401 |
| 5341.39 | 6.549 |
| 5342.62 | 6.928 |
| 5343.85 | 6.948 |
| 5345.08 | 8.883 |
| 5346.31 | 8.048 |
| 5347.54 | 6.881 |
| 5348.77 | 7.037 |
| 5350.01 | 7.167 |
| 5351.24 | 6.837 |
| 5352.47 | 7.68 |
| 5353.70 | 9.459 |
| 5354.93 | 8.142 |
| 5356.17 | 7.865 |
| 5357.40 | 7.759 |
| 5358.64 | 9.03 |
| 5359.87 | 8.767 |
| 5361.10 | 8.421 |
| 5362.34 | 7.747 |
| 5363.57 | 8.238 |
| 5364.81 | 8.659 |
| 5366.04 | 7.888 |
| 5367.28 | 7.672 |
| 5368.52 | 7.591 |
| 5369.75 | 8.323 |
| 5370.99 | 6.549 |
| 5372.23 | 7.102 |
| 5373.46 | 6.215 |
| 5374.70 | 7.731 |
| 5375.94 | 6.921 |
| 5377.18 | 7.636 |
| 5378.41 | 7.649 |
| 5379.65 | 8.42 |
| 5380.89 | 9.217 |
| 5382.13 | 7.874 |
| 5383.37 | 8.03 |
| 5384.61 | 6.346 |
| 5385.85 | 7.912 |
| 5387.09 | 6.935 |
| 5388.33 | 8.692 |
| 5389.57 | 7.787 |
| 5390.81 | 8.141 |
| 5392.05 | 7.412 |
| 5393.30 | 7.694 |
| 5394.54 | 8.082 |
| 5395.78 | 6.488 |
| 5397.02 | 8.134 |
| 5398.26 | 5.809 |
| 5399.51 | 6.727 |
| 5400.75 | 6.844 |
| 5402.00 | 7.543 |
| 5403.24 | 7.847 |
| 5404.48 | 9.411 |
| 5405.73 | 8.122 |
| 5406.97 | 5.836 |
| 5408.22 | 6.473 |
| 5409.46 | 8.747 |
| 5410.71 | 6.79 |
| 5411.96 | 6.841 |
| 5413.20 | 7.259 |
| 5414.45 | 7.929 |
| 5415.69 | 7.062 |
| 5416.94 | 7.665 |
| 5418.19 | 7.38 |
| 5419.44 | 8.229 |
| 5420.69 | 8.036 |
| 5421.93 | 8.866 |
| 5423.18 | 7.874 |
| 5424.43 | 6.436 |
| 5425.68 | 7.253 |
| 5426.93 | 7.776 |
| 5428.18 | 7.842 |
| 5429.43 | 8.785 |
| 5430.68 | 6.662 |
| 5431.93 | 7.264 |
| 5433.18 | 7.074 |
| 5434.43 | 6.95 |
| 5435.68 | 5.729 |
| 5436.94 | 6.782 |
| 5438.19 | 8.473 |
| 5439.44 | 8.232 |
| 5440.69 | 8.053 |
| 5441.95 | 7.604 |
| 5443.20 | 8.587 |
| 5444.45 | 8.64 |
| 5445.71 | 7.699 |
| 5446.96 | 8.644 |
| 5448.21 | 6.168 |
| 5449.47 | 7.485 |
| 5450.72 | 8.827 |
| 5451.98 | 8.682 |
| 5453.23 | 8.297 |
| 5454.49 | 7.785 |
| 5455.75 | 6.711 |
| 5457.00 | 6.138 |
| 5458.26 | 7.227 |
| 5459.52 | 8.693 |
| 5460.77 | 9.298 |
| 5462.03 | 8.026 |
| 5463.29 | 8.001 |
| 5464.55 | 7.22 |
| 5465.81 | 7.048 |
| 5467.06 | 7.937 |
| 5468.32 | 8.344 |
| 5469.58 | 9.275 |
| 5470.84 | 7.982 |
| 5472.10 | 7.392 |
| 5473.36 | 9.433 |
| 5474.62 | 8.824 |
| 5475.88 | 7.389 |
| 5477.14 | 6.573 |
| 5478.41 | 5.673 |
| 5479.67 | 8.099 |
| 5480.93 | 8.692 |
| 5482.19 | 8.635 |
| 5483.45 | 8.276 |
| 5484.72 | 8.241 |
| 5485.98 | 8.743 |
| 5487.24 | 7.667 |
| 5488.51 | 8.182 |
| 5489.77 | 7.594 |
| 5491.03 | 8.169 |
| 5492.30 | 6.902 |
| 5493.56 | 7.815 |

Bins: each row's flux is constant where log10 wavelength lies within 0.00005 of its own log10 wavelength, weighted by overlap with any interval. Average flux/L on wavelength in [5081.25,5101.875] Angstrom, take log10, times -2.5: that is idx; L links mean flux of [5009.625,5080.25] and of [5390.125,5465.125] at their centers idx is 0.07 mag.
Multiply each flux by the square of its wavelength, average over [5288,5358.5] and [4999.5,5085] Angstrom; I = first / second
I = 1.33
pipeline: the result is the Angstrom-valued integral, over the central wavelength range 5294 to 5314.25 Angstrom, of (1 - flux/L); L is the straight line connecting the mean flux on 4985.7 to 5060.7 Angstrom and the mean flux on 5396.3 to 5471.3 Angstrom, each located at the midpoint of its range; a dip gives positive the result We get -1.1 Angstrom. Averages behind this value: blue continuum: 6.48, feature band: 7.69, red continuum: 7.65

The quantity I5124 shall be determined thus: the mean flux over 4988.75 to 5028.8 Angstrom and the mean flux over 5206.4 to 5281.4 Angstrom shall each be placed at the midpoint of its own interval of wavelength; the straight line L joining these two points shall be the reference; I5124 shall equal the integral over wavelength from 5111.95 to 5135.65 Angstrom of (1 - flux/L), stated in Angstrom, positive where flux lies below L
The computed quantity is 1.9 Angstrom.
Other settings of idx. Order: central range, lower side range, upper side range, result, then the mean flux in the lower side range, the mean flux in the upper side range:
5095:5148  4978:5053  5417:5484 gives 0.14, 6.44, 7.79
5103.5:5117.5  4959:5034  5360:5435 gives 0.14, 6.68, 7.59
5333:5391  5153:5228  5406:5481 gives -0.12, 5.47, 7.67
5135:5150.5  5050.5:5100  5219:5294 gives 0.13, 6.26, 7.25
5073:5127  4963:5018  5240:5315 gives 0.12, 6.59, 7.35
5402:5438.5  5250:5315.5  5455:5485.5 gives 0.03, 7.32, 7.88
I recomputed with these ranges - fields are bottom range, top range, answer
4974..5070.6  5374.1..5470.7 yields 1.38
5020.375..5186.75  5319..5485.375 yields 1.47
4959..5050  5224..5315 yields 1.24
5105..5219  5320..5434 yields 1.47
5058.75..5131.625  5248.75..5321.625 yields 1.30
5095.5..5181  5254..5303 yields 1.38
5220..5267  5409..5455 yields 1.12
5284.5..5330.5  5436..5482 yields 1.10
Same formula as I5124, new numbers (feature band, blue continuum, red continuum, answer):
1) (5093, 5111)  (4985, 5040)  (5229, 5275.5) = 1.97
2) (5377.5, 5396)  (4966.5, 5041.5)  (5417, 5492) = -0.43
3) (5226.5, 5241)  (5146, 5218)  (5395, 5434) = -4.06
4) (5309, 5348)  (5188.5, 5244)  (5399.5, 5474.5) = -1.74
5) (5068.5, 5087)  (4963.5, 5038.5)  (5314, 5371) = 2.25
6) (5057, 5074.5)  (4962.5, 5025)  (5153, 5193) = -0.92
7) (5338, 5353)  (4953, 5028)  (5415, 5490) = 0.30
